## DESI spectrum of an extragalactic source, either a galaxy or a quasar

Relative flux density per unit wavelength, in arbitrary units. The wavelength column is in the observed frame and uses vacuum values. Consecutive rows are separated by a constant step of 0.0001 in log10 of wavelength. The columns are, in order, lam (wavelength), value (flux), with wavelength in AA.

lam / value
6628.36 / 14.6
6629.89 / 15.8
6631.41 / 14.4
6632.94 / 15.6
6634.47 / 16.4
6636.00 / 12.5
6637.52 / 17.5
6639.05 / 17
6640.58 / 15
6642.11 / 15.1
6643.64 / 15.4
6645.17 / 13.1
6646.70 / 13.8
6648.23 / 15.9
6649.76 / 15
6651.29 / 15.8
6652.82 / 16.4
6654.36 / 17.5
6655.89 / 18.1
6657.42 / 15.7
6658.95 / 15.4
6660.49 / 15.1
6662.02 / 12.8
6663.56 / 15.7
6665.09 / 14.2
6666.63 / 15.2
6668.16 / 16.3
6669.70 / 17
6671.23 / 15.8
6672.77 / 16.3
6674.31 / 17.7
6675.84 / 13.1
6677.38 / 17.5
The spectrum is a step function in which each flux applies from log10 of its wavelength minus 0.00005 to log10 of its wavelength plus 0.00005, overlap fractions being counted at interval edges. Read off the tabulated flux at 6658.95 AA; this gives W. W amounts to 15.4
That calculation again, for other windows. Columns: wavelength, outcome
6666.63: 15.2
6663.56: 15.7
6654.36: 17.5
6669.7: 17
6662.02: 12.8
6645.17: 13.1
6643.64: 15.4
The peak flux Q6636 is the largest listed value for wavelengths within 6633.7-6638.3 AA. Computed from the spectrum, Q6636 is 17.5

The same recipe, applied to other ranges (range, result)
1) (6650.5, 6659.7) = 18.1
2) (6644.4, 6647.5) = 13.8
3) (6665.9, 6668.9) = 16.3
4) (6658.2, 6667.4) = 15.7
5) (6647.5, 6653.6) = 16.4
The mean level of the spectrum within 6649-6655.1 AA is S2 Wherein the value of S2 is 16.2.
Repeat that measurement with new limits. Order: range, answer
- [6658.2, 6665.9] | 14.6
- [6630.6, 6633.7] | 15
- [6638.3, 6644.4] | 15.6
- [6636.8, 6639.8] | 17.2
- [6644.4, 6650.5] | 14.5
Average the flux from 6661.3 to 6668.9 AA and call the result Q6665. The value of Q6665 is 14.8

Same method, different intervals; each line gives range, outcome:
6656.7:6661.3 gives 15.4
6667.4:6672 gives 16.4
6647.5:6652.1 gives 15.6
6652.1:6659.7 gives 16.6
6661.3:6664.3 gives 14.2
